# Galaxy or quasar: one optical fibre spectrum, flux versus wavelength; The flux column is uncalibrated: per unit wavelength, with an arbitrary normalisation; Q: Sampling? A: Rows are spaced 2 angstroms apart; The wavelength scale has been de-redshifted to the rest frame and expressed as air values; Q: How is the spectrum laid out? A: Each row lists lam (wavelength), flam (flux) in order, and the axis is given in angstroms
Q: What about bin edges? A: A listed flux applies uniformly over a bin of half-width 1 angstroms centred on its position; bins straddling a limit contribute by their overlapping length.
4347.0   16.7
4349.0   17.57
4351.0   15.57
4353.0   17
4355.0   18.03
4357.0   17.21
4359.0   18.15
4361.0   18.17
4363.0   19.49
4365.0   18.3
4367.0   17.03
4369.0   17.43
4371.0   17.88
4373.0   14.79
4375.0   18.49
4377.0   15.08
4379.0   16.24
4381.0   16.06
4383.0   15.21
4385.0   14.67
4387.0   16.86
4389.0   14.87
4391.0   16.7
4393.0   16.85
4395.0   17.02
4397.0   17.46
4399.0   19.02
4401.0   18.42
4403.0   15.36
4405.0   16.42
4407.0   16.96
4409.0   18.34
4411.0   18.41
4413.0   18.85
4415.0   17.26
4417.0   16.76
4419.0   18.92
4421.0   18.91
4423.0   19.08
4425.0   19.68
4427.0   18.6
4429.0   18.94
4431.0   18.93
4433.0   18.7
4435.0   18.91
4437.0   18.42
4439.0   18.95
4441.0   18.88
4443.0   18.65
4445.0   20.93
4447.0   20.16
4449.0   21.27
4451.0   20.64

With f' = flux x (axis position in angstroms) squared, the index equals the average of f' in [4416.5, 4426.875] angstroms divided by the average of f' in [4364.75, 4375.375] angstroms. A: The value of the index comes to 1.12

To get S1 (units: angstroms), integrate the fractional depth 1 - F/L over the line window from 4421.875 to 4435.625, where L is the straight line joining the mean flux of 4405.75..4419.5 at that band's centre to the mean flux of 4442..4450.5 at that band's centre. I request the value 0.03 angstroms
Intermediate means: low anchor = 17.9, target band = 19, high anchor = 20.3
